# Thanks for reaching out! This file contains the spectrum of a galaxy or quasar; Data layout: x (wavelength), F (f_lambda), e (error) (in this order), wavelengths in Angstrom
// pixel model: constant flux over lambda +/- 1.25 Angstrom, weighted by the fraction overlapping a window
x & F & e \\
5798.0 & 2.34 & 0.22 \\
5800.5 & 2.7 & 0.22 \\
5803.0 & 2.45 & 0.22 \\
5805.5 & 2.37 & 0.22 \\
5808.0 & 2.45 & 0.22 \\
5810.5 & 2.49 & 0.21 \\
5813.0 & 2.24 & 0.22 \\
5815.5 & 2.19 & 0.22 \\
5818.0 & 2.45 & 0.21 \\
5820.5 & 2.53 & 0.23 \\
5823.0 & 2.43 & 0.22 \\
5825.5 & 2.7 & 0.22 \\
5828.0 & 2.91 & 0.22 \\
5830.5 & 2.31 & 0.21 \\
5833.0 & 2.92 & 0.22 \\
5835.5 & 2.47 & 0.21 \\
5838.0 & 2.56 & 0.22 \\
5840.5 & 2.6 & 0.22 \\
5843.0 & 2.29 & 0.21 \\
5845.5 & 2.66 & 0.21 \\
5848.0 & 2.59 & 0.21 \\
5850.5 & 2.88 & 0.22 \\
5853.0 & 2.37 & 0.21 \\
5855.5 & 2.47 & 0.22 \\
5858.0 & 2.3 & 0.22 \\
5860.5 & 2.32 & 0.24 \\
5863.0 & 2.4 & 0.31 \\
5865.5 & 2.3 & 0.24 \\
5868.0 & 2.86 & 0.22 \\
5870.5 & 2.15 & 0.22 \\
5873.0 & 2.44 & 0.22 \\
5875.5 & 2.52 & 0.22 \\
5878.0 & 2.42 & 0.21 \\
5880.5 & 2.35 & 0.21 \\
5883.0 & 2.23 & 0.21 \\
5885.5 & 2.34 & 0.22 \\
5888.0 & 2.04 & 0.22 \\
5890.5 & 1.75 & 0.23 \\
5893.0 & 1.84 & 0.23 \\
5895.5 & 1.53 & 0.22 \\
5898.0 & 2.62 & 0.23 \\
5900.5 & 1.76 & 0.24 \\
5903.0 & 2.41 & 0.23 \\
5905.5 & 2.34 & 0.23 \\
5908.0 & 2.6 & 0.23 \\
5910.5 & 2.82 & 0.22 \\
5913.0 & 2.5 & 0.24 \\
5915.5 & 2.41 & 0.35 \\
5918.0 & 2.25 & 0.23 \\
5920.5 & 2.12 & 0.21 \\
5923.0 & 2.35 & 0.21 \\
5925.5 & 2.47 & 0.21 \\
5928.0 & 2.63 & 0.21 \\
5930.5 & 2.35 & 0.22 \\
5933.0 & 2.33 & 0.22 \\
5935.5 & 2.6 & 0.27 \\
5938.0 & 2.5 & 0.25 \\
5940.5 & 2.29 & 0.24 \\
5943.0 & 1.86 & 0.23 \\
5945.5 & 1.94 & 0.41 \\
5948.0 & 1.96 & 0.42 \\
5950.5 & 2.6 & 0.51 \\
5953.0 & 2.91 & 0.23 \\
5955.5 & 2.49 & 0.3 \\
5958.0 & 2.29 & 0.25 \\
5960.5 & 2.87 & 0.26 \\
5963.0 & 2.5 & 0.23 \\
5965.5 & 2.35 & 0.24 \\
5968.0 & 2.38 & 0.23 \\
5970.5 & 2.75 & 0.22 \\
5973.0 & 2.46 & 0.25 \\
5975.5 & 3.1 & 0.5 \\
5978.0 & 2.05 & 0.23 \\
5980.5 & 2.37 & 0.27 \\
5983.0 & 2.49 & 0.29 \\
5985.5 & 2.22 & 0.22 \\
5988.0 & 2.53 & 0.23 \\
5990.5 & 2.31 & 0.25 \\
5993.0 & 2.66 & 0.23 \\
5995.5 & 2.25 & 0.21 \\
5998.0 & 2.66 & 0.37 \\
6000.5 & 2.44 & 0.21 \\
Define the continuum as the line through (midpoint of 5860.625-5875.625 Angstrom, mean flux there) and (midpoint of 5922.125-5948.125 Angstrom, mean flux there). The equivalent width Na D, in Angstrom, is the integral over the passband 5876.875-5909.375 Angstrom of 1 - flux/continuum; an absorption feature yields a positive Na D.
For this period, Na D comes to 2.9 Angstrom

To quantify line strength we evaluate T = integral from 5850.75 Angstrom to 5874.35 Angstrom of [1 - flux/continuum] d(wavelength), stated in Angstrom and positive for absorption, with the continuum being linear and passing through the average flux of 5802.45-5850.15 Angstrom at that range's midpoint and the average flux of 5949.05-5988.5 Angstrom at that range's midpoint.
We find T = 0.9 Angstrom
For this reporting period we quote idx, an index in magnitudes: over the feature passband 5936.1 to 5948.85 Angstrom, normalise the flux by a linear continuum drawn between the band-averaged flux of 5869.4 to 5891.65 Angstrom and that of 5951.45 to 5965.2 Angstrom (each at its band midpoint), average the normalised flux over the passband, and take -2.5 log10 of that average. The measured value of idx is 0.18 mag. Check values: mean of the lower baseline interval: 2.25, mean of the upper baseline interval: 2.59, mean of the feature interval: 2.14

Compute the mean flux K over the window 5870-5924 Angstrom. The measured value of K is 2.26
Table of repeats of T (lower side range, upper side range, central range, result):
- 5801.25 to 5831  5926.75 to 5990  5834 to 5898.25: 2.6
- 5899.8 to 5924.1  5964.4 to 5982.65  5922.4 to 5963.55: 0.4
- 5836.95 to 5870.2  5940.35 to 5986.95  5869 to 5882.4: 0.6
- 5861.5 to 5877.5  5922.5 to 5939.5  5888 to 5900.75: 2.7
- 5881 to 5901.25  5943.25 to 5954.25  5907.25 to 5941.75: -4.0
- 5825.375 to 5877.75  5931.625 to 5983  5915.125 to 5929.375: 0.5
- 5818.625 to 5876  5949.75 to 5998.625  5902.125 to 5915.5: -0.1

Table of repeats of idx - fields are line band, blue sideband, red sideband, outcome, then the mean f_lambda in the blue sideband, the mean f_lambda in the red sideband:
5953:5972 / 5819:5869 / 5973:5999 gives -0.030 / 2.54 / 2.46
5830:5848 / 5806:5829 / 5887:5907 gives -0.087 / 2.48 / 2.04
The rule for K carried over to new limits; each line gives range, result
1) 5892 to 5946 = 2.3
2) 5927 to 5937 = 2.47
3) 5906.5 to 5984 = 2.44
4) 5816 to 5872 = 2.52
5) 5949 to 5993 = 2.51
